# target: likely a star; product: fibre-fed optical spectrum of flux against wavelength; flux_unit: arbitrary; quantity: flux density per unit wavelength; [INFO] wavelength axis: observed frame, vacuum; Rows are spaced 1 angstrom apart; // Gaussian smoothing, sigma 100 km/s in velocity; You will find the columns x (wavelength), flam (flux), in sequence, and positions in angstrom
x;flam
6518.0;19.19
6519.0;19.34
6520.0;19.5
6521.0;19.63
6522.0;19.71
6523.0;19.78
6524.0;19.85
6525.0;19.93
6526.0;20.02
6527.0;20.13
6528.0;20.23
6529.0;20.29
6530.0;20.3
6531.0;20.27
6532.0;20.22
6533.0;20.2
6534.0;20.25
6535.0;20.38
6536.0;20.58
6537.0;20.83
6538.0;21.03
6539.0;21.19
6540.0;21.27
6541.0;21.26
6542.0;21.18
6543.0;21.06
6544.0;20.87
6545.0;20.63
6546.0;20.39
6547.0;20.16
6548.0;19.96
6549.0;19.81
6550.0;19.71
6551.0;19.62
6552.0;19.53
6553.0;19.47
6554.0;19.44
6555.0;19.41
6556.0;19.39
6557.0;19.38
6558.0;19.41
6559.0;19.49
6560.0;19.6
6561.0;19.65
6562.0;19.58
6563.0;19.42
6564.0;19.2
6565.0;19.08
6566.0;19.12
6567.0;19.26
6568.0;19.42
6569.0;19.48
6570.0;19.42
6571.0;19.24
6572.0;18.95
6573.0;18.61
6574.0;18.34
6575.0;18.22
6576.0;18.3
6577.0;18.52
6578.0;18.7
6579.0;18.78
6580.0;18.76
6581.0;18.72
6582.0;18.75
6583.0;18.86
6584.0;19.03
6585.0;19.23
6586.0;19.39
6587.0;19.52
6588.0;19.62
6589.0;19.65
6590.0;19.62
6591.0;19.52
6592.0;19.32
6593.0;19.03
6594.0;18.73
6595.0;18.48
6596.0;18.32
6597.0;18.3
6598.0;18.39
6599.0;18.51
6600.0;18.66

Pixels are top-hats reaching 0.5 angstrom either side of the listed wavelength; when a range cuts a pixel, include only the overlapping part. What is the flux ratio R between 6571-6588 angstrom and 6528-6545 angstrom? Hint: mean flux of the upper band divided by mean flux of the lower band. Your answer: 0.91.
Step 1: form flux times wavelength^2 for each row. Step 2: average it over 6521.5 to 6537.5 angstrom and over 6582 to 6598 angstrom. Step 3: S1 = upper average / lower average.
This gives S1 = 1.0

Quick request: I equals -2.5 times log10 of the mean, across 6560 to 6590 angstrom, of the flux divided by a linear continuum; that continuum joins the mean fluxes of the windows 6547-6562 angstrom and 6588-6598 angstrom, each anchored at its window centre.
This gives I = 0.01 mag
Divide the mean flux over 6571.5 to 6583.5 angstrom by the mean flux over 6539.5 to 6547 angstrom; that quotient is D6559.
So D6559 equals 0.89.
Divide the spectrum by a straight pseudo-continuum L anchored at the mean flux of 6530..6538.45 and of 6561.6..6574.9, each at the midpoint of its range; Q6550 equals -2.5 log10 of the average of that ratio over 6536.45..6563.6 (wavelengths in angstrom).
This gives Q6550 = -0.01 mag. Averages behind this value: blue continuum 20.5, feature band 20.1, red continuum 19.1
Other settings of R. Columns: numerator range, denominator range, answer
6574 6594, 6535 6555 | 0.93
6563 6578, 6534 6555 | 0.93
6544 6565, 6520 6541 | 0.97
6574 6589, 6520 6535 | 0.94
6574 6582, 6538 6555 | 0.91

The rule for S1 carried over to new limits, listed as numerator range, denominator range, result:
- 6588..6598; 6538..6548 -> 0.93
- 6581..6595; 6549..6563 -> 0.99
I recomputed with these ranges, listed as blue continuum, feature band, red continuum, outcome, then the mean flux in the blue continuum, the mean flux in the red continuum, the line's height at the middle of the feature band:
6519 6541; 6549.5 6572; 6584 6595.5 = 0.019 mag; 20.3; 19.3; 19.8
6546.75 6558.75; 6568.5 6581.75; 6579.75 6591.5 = 0.033 mag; 19.6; 19.2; 19.3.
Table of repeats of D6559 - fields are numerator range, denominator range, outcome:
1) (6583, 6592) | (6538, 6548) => 0.93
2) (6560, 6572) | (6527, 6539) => 0.95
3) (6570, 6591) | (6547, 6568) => 0.97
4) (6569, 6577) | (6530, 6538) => 0.92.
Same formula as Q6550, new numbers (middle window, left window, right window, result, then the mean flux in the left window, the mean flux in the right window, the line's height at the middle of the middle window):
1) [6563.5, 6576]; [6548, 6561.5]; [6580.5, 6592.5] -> 0.02 mag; 19.5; 19.3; 19.4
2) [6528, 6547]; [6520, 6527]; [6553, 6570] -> -0.05 mag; 19.8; 19.4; 19.7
